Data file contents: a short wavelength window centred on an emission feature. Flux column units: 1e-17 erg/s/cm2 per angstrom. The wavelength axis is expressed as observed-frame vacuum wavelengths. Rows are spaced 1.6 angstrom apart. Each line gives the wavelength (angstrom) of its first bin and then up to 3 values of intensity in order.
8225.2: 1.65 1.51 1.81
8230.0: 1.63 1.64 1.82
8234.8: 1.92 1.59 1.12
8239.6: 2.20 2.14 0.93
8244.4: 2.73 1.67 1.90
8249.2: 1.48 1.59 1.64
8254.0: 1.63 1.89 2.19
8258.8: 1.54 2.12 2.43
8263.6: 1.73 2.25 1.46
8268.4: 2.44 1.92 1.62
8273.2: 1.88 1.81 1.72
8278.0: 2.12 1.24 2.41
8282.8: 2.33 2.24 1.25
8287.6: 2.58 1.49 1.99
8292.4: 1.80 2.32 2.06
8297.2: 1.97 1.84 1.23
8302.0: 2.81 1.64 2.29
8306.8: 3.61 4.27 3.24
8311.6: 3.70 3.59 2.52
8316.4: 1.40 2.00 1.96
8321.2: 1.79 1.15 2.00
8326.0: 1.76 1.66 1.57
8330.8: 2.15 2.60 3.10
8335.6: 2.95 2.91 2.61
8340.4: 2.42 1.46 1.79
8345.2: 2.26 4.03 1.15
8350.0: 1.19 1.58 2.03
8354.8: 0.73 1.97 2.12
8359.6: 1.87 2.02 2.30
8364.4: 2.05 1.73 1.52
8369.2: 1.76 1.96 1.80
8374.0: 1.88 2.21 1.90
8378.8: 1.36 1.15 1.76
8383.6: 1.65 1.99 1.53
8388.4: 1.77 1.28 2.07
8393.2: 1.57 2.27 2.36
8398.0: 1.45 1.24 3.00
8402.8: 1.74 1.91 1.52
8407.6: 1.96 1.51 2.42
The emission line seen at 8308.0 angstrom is Halpha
